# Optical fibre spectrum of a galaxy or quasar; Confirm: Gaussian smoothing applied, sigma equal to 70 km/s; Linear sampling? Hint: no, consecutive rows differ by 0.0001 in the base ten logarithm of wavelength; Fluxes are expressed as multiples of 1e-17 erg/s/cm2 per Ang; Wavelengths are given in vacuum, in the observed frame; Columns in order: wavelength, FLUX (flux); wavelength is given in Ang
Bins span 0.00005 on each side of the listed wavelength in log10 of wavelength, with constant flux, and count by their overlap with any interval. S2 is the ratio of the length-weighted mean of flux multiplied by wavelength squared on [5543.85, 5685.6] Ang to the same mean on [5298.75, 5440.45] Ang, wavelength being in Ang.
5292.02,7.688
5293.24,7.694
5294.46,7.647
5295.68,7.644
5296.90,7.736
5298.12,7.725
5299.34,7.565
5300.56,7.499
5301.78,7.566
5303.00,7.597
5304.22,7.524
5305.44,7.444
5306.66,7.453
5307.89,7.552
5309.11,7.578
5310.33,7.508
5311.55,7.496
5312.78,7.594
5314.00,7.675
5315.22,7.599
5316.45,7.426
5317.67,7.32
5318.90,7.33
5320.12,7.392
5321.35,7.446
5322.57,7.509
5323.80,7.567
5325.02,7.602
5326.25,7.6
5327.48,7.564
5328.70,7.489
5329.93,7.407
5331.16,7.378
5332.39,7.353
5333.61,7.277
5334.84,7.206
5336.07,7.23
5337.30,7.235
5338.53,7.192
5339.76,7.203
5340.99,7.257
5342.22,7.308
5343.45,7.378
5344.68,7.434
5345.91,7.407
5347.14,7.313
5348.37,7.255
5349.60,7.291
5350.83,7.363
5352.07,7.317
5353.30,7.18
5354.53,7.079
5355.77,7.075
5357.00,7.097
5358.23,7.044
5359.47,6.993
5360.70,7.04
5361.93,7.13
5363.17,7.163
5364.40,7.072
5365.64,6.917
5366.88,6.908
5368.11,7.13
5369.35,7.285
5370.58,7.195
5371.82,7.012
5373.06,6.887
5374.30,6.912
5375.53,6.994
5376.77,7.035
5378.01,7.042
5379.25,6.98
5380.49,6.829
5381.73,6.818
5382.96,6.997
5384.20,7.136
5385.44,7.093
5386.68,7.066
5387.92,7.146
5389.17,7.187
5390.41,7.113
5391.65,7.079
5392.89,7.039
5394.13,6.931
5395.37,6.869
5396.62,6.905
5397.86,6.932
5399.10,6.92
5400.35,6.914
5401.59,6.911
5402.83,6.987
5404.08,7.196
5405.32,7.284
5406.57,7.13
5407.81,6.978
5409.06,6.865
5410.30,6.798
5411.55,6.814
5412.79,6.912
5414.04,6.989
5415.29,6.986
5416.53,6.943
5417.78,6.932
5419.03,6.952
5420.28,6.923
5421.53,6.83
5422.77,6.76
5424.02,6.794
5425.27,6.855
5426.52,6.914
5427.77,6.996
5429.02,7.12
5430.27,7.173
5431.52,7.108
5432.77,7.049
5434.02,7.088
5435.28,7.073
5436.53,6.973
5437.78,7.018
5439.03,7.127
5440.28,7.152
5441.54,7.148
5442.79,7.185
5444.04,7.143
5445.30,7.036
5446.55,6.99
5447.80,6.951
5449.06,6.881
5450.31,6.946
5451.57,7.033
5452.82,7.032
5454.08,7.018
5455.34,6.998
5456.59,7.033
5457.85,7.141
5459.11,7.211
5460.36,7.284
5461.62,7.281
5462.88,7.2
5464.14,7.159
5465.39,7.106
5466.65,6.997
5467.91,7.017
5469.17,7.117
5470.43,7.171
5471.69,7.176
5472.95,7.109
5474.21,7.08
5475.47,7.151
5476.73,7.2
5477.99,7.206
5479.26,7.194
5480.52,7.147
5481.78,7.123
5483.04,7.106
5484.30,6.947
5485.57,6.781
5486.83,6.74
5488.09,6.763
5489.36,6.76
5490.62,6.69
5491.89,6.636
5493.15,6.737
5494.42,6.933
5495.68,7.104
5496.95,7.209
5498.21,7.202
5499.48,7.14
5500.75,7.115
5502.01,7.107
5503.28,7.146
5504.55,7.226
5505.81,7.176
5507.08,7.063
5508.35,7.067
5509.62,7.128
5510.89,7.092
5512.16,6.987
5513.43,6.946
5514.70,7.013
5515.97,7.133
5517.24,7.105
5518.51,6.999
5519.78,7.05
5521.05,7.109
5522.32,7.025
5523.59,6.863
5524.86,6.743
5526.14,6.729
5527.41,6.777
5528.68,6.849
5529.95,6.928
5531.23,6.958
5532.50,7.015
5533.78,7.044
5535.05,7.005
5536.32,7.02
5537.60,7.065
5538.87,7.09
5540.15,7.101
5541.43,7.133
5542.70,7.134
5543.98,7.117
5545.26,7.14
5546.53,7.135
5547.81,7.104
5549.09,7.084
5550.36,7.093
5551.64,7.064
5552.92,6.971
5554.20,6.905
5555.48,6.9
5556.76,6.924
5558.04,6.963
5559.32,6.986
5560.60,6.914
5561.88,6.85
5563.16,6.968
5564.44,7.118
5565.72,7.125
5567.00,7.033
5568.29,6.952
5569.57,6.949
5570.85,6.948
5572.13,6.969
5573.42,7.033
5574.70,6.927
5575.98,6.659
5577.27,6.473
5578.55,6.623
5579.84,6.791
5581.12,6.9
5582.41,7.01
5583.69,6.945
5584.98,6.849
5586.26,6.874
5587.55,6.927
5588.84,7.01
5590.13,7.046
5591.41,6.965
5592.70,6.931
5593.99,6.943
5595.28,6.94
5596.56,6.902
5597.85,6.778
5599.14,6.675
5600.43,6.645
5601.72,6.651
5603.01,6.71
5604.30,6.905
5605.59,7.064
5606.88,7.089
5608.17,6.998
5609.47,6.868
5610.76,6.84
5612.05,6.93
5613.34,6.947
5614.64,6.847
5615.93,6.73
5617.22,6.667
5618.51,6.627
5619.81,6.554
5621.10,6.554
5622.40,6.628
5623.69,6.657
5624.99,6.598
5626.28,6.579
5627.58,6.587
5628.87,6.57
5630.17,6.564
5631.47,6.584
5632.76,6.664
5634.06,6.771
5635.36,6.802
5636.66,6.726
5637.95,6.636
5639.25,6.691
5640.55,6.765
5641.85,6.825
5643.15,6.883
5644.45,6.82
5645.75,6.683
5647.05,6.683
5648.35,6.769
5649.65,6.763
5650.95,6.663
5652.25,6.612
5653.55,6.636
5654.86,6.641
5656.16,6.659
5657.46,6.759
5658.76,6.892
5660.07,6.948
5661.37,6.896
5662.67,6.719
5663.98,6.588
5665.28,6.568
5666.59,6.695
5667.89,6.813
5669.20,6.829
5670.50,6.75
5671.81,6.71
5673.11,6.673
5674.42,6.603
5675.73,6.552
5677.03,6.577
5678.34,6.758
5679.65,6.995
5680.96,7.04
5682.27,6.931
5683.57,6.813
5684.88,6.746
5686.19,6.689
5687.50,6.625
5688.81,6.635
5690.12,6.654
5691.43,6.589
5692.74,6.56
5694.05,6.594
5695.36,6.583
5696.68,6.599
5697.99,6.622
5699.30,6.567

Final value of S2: 1.04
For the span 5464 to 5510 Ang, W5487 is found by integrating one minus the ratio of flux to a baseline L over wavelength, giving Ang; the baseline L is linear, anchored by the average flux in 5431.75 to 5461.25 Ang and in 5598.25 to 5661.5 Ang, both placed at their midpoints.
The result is -0.3 Ang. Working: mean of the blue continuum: 7.07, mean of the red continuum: 6.74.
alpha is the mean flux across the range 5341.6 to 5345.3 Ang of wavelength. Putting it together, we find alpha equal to 7.38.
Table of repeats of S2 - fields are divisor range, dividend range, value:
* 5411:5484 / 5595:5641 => 1.02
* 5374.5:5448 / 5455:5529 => 1.04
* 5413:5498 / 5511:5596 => 1.03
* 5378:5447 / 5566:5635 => 1.04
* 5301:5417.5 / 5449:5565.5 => 1.03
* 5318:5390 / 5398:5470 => 1.00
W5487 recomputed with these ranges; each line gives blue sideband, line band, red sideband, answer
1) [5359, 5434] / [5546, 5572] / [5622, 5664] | -0.7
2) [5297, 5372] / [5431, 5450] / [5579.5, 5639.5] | 0.2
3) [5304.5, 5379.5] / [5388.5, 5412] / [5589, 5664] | 0.6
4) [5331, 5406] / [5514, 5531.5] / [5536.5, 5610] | 0.1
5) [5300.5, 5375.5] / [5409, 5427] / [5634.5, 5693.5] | 0.7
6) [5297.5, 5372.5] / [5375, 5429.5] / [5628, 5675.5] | 1.8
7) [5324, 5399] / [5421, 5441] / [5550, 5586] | 0.2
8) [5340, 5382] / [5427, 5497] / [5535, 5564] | 0.3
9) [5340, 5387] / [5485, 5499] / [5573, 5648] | 0.1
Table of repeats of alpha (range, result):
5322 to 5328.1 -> 7.57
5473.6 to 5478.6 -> 7.16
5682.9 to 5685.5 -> 6.8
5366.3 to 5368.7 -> 7.04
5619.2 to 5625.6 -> 6.6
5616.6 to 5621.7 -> 6.6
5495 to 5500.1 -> 7.17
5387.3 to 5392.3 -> 7.12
